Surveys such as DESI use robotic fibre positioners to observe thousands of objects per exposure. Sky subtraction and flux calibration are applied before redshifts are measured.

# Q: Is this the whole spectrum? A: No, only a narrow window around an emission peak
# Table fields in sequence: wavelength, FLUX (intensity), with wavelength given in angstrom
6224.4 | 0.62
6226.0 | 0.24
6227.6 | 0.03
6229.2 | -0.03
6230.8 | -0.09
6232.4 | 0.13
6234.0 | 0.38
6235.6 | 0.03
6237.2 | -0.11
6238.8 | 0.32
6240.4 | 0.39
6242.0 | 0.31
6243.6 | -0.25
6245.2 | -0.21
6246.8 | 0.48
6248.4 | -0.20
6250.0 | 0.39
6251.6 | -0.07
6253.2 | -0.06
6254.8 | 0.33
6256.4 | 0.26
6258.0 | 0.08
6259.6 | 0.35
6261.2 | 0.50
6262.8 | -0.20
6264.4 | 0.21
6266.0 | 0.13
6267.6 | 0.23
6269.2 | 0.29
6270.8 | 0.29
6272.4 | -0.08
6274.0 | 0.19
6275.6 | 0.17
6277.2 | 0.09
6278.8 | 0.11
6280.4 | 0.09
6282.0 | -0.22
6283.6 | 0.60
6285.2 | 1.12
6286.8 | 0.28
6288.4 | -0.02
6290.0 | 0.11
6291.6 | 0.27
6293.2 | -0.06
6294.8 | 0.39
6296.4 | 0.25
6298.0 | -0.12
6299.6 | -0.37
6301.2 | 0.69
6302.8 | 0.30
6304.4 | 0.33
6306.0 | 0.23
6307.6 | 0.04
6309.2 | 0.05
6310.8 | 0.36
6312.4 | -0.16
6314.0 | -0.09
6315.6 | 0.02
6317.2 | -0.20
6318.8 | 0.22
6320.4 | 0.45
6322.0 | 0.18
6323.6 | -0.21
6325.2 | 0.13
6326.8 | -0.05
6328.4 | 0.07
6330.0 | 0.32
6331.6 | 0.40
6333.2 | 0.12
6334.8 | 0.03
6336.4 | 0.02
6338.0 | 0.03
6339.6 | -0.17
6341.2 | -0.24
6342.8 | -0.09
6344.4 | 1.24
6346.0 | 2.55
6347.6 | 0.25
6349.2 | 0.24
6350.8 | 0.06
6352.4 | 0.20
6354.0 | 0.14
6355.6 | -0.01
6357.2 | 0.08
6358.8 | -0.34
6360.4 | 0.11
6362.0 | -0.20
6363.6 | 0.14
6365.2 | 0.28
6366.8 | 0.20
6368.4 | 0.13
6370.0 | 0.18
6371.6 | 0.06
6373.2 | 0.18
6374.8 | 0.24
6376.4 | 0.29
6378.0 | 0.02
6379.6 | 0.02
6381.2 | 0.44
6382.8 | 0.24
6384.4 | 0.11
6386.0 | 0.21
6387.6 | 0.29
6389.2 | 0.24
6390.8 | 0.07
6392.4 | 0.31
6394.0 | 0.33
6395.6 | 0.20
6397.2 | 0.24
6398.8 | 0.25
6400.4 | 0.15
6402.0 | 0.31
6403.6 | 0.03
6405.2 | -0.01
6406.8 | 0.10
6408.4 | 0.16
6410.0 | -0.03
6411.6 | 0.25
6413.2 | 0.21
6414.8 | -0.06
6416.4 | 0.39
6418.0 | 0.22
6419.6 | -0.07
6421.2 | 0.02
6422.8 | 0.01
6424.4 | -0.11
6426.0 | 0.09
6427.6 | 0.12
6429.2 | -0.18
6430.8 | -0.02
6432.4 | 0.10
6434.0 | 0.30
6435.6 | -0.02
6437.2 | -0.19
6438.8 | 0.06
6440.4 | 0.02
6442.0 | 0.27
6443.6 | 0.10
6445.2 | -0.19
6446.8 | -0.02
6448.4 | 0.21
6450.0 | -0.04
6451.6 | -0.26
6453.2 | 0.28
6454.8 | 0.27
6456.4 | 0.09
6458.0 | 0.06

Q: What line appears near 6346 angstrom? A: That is [O III] 5007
